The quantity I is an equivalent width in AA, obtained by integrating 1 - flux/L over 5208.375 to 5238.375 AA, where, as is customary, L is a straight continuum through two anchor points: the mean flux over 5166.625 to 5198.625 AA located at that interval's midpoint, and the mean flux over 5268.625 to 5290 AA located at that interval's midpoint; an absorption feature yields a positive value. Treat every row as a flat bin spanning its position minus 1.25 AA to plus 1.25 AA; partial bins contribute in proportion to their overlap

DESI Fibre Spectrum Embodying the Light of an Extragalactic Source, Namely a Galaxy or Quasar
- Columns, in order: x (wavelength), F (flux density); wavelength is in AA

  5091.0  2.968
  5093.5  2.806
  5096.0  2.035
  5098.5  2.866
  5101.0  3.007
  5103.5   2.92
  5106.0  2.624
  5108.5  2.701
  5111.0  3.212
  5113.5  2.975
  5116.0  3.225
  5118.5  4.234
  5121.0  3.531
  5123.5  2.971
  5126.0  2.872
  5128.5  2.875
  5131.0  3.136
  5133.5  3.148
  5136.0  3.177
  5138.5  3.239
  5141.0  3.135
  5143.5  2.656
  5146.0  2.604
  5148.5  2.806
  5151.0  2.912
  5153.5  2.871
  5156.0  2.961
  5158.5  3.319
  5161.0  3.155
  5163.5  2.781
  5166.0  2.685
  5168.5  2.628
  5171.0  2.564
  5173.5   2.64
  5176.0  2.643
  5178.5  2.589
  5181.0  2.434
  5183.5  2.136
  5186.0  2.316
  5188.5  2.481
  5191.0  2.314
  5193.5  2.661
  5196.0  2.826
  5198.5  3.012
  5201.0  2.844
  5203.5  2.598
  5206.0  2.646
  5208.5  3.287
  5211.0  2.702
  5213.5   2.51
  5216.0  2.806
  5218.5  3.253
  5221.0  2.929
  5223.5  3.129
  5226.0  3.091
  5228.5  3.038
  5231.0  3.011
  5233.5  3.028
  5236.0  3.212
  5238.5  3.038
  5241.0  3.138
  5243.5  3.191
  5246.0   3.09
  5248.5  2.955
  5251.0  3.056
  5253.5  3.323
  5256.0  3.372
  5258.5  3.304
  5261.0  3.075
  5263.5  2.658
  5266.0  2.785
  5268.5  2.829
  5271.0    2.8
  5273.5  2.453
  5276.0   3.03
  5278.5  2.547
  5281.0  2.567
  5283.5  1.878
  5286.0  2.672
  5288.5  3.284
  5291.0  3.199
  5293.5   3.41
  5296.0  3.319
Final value -4.54 AA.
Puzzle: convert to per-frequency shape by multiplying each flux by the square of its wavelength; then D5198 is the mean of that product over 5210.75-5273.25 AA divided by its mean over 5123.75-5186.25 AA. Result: 1.10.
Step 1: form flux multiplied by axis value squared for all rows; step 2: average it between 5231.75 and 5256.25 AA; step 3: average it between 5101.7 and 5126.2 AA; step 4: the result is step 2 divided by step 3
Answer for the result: 1.05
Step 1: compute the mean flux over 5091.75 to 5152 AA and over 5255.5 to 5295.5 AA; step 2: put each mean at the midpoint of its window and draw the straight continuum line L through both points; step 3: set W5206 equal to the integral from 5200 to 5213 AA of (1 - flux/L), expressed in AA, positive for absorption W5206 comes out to 0.5 AA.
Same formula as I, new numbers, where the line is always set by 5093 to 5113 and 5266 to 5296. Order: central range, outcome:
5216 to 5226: -0.9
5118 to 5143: -3.6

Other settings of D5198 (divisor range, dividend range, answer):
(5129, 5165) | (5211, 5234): 1.02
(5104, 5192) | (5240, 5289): 1.05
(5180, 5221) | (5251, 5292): 1.10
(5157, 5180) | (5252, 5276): 1.11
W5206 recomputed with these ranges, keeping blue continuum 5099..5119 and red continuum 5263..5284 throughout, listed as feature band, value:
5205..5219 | -0.3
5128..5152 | 0.1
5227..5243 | -2.0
